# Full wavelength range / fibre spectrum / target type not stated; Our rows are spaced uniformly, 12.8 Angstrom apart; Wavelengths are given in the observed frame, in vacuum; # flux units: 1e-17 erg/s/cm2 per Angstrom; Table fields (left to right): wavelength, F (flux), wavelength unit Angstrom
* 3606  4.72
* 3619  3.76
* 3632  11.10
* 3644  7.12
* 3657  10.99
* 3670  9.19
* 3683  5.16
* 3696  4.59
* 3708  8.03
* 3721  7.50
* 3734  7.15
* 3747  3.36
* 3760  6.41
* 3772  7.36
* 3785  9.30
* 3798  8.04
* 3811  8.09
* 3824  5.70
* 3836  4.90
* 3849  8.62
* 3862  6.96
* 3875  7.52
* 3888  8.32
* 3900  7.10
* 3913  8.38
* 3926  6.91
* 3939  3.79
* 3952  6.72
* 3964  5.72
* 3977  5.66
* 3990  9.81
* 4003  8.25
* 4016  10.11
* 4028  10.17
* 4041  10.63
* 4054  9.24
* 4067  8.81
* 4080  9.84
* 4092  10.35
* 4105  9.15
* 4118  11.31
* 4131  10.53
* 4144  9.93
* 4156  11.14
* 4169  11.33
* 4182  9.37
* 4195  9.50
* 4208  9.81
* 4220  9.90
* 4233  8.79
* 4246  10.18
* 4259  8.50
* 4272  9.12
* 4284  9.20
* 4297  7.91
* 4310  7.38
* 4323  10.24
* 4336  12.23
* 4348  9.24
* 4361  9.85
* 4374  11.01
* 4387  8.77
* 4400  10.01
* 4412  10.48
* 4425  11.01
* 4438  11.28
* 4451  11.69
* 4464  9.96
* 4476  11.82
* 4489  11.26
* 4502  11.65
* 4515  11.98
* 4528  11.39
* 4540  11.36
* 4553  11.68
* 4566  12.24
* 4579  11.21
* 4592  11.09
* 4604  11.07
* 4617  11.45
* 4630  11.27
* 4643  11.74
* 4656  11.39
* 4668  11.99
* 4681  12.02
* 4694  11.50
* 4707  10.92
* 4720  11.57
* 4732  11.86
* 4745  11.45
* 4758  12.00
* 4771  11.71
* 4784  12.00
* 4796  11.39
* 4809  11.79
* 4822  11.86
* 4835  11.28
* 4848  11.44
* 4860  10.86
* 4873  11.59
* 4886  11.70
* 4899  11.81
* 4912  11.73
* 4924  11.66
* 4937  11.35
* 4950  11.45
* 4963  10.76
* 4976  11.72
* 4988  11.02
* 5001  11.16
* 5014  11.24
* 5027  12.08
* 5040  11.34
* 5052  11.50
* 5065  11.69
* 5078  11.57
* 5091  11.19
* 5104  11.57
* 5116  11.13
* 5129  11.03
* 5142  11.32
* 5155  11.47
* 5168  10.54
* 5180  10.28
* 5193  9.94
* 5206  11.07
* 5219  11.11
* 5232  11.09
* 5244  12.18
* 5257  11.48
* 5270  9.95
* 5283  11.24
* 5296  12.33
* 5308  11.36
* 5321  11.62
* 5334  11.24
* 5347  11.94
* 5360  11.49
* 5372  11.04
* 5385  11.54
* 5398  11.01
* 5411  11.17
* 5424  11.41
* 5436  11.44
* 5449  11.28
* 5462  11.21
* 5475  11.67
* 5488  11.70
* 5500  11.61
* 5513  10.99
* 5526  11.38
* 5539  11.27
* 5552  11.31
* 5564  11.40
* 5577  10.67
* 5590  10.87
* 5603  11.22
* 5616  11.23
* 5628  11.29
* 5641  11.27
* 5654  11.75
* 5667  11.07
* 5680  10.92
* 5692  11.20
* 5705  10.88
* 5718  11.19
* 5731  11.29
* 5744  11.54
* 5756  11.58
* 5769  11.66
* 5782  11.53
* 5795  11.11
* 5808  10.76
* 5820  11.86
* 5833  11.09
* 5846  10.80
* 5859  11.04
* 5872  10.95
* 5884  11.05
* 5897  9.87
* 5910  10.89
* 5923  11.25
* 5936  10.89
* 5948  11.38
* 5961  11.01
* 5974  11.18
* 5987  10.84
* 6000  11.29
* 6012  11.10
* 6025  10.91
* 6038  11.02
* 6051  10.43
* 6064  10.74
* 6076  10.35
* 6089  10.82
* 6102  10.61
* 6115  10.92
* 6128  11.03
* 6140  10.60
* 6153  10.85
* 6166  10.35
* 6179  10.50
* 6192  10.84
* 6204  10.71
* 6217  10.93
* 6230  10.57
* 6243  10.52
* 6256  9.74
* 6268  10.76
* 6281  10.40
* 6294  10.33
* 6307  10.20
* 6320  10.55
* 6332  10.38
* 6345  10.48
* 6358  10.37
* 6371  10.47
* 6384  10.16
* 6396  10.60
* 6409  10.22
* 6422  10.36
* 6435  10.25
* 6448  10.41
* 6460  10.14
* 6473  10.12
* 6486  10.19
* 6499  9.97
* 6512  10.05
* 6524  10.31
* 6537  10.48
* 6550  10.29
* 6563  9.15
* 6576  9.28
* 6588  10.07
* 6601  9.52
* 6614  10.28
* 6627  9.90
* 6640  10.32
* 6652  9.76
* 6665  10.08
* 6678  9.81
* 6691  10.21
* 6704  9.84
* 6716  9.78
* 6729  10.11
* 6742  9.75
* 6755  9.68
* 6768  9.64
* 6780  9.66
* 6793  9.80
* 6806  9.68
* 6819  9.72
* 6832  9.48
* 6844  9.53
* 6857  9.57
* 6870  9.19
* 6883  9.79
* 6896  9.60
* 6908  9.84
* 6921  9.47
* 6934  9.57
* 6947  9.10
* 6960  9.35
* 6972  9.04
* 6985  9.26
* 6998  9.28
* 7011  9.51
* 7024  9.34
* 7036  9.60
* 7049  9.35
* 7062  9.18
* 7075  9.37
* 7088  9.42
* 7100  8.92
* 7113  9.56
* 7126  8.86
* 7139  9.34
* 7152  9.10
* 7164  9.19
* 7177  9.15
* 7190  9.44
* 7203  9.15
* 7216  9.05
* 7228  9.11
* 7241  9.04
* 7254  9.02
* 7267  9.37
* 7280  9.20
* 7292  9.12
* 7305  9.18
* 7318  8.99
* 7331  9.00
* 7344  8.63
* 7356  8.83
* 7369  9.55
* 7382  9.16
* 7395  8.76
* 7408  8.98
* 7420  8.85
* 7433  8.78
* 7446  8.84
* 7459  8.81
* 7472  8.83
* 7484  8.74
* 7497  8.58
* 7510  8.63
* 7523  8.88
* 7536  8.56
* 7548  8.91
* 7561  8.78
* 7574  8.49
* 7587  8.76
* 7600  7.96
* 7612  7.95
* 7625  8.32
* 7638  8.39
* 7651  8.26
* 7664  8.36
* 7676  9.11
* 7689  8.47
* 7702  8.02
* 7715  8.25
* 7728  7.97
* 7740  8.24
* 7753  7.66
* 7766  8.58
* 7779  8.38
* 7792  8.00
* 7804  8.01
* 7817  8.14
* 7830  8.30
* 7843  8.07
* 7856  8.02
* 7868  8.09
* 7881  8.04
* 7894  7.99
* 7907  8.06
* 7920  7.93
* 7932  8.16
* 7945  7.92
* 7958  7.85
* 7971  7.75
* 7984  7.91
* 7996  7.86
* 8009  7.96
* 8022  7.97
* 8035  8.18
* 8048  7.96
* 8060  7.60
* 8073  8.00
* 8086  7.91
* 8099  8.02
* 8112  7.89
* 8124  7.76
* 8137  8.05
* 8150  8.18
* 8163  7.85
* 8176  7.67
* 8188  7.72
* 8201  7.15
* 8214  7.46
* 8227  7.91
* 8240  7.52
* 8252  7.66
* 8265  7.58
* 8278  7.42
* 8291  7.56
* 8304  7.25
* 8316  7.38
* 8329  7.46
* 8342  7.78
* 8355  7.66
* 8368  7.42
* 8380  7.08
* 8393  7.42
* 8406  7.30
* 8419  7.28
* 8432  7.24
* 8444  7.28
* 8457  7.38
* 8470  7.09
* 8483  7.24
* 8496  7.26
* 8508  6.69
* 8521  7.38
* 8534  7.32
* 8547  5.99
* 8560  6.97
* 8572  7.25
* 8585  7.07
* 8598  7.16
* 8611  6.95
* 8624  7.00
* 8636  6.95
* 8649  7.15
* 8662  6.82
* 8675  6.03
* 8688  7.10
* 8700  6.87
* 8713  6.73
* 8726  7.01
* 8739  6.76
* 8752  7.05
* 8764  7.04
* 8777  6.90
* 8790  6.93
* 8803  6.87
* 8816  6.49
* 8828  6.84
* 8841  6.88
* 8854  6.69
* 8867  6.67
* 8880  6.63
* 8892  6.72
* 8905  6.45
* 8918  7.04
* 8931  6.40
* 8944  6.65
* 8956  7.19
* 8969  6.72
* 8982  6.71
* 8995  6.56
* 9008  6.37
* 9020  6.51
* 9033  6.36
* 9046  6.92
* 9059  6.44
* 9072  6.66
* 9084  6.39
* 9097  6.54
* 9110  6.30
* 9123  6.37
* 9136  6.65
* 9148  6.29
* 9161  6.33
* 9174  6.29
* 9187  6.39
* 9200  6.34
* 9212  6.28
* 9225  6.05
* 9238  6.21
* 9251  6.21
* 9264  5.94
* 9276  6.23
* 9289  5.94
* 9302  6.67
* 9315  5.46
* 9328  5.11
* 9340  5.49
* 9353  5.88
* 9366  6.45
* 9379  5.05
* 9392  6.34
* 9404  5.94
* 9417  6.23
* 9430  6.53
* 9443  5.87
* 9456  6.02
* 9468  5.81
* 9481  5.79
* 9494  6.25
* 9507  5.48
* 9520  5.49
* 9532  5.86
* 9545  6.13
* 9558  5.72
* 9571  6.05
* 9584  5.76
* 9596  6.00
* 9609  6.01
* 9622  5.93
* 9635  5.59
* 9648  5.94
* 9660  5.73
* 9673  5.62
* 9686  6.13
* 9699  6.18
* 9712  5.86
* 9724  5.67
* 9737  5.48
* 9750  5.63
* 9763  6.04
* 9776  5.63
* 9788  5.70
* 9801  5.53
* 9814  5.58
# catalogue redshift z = 0.001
